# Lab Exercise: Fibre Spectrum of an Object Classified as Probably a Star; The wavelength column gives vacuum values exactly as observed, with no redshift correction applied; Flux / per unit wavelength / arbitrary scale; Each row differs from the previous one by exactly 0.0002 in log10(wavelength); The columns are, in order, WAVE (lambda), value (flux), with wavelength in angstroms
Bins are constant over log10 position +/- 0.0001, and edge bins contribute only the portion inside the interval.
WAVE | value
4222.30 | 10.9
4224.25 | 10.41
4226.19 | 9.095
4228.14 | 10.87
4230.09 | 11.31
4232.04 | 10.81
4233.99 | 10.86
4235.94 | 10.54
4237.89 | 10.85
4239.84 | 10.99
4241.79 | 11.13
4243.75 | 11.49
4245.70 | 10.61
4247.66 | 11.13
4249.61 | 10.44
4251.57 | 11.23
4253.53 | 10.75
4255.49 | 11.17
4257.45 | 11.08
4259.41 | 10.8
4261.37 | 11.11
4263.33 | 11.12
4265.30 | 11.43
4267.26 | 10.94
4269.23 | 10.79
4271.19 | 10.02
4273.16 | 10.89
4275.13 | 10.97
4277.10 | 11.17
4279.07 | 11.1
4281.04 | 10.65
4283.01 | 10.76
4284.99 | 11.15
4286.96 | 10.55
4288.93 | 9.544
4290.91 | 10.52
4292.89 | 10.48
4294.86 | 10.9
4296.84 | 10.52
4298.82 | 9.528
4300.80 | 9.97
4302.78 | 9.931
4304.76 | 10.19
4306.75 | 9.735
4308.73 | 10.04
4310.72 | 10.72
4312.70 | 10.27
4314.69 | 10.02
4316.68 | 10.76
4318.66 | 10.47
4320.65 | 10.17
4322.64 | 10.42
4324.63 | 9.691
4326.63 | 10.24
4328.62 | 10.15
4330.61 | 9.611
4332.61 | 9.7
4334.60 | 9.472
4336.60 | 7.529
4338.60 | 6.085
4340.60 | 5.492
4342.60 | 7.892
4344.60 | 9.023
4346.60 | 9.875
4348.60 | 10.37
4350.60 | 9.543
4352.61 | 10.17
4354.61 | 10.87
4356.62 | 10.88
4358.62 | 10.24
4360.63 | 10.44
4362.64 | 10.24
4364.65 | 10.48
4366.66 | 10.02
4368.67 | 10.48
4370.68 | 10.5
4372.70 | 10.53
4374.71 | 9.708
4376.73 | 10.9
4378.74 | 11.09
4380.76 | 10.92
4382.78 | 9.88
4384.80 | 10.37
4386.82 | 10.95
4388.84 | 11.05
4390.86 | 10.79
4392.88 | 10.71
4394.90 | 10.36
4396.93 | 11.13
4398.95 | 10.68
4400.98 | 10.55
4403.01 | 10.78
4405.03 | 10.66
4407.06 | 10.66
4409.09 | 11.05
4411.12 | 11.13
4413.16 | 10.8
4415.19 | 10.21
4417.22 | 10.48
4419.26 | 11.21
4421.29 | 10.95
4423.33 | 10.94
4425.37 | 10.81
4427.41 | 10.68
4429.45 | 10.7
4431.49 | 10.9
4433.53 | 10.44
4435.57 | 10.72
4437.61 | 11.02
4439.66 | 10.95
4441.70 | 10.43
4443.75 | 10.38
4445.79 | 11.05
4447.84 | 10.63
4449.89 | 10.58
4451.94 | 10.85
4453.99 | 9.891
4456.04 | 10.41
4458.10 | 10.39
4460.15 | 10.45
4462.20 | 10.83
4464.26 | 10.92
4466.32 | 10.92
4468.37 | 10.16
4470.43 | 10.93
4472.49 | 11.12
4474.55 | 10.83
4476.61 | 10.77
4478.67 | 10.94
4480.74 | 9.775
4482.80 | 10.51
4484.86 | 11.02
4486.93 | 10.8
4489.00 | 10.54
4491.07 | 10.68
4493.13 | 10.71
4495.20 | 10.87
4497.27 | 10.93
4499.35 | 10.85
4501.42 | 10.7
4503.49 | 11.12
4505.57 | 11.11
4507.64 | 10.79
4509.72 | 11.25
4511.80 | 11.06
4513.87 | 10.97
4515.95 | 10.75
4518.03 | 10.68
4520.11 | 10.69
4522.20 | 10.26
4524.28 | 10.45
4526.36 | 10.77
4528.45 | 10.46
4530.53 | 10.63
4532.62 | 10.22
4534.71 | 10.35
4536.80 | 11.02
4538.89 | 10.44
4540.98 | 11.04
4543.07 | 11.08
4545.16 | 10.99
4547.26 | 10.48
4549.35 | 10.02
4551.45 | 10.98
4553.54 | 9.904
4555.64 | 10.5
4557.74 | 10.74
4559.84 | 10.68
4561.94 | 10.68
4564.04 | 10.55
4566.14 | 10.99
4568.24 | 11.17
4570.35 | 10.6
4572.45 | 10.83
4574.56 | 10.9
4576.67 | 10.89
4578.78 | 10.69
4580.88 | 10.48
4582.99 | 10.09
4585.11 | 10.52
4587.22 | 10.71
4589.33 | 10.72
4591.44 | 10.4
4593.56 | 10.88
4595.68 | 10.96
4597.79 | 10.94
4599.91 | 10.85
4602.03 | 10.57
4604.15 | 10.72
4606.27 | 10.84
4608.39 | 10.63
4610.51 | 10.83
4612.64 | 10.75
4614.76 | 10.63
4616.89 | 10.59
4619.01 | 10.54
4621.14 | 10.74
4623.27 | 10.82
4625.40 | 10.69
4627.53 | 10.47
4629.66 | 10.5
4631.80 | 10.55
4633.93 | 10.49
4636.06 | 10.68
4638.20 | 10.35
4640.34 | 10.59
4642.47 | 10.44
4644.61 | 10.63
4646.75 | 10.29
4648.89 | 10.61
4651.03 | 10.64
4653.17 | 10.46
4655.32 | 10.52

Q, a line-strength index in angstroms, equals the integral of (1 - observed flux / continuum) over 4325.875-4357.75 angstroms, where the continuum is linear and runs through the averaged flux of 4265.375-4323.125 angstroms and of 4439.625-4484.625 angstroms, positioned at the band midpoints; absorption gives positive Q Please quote 4.05 angstroms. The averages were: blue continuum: 10.5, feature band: 9.18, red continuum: 10.6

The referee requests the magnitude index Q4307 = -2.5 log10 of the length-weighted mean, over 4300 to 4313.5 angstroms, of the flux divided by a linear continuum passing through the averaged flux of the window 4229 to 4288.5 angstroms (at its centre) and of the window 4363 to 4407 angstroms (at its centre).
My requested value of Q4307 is 0.070 mag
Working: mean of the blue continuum 10.9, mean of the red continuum 10.6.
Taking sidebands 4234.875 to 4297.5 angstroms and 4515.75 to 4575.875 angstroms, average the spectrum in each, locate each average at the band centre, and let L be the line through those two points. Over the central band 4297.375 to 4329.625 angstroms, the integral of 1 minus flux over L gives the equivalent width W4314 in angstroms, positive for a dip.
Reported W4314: 2.0 angstroms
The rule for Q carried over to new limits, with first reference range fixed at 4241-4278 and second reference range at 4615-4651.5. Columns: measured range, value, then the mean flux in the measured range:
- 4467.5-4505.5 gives -0.10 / 10.7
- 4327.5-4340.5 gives 2.79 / 8.55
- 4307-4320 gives 0.67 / 10.3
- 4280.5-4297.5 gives 0.57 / 10.6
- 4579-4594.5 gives 0.10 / 10.6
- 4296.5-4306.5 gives 0.86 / 9.97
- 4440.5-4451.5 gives 0.13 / 10.6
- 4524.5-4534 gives 0.15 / 10.5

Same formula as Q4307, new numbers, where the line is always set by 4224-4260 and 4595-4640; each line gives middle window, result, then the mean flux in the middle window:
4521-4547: 0.01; 10.6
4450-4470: 0.02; 10.5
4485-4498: 0.00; 10.8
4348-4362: 0.04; 10.4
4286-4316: 0.06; 10.2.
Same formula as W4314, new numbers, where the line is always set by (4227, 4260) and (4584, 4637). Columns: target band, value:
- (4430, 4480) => 0.5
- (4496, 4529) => -0.2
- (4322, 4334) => 1.0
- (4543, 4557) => 0.2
